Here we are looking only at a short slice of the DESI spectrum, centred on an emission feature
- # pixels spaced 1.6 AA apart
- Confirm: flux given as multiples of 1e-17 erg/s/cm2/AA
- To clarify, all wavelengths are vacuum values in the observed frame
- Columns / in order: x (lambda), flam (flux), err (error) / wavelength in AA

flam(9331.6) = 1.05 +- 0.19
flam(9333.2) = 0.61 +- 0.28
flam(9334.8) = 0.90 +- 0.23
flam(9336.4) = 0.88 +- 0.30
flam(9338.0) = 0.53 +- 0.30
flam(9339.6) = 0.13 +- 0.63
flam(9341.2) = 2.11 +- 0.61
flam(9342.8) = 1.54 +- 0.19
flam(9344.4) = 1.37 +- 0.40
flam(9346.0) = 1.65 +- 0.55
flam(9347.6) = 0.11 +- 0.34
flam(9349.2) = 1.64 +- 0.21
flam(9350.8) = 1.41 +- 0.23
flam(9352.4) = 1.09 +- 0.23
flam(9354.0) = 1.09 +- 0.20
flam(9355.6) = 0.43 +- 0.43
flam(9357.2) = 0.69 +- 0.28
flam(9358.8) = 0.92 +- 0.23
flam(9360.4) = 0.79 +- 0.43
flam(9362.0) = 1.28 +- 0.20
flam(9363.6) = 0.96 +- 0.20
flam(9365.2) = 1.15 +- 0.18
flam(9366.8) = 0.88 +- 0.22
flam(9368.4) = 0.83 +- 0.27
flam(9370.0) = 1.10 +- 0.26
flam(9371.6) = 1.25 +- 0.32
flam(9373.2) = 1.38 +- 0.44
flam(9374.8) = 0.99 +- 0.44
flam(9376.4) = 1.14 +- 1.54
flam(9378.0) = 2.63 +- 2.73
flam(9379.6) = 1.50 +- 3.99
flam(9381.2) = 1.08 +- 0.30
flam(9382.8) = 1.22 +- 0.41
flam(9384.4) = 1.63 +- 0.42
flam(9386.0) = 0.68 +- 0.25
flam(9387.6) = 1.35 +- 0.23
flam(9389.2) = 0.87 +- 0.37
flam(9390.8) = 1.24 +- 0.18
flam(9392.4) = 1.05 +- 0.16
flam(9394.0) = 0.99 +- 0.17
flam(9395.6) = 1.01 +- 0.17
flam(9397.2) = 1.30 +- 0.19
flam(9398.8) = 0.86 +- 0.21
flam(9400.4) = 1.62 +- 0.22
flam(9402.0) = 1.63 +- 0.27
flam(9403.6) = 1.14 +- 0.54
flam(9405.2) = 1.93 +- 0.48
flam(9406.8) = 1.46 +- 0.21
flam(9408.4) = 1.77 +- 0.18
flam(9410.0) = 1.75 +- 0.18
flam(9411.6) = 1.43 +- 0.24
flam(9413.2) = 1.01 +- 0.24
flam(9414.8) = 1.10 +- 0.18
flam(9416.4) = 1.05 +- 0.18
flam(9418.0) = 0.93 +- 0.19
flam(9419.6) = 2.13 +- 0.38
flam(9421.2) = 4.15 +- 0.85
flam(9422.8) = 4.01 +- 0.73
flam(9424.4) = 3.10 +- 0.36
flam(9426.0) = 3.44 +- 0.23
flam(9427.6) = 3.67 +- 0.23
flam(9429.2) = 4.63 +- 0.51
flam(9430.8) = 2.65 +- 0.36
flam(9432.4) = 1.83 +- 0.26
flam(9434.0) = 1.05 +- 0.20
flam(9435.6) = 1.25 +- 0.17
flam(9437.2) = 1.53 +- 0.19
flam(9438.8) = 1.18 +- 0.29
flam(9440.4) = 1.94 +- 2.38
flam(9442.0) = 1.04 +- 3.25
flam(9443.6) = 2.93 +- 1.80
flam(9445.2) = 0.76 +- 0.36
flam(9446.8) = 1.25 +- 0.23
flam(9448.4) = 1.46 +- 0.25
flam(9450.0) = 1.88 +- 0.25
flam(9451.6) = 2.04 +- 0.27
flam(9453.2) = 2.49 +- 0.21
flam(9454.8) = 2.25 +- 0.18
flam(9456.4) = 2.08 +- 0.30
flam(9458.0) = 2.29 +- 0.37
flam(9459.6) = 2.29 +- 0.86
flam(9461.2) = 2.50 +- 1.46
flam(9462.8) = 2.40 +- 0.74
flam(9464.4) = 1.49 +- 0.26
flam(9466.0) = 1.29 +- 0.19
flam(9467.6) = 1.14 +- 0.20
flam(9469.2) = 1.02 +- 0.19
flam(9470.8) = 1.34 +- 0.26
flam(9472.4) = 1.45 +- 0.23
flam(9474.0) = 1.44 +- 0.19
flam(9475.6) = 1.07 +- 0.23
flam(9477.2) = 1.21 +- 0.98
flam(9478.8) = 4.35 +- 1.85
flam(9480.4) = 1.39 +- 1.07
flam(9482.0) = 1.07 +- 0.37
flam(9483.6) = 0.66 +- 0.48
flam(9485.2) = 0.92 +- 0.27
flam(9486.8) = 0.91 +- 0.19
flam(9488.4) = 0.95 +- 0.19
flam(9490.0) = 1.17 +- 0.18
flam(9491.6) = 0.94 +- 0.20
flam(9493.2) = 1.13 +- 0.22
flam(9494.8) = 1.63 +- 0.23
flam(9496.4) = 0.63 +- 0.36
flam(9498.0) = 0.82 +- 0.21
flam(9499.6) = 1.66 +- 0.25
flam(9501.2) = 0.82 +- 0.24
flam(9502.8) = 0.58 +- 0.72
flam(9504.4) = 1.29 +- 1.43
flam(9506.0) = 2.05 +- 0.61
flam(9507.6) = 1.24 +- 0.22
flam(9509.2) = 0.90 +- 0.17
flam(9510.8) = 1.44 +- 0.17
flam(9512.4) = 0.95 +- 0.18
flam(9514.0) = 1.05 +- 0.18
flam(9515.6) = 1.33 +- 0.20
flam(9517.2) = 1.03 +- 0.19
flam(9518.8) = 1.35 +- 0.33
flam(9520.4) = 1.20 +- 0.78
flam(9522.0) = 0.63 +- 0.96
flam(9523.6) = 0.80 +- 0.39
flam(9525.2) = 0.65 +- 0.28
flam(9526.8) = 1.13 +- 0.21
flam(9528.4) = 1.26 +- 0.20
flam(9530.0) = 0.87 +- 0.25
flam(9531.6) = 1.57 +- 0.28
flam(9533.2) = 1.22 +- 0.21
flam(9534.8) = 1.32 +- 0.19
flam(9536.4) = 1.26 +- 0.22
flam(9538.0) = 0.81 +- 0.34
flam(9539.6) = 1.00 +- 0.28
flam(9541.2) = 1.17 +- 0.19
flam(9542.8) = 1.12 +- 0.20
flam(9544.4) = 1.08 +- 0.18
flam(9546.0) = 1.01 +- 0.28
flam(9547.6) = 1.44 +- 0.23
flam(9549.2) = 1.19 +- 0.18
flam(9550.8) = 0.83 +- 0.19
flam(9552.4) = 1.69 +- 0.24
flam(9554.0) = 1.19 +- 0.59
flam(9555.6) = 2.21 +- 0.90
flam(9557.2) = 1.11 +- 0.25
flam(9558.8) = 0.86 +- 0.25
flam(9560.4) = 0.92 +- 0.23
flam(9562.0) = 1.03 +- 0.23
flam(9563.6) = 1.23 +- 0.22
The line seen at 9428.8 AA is H-alpha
